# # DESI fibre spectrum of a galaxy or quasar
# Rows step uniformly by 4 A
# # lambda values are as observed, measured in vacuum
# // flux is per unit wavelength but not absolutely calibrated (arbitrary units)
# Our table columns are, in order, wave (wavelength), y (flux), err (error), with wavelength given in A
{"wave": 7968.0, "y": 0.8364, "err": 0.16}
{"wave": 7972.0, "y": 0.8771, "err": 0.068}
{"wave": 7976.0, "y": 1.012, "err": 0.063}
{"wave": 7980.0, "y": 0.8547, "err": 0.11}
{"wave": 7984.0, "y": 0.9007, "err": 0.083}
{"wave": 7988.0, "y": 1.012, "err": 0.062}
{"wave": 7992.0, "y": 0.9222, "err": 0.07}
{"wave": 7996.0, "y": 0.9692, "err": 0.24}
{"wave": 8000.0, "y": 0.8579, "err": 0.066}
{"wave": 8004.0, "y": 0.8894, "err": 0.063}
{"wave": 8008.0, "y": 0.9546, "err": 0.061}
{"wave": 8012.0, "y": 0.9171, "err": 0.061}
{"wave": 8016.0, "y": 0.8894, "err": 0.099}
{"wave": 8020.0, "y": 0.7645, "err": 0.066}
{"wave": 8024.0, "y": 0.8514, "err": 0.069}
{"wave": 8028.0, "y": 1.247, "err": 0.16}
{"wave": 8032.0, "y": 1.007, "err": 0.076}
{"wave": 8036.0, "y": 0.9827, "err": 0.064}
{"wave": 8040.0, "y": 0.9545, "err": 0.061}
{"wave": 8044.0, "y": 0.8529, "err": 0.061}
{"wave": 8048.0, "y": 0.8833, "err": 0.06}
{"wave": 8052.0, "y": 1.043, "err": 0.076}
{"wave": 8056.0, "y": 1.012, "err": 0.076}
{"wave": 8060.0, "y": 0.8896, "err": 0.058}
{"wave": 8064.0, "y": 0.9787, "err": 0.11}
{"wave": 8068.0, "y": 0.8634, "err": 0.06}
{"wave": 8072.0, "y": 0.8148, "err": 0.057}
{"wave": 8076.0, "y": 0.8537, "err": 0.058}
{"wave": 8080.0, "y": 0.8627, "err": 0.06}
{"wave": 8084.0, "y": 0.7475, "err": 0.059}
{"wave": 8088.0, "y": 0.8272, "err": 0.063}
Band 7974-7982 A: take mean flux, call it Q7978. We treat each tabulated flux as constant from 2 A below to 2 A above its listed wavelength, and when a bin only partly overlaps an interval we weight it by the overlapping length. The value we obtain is 0.933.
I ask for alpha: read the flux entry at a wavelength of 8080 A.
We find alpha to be 0.8627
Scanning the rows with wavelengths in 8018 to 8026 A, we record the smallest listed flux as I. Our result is 0.7645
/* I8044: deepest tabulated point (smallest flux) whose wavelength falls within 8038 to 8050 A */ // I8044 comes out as 0.8529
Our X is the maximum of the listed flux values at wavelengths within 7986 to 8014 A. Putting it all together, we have 1.012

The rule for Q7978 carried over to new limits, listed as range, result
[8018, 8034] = 0.967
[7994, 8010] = 0.918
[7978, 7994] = 0.922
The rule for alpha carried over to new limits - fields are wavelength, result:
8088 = 0.8272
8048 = 0.8833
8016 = 0.8894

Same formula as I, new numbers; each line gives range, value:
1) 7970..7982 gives 0.8547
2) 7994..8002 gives 0.8579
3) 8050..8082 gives 0.8148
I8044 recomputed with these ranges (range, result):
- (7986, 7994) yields 0.9222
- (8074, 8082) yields 0.8537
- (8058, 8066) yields 0.8896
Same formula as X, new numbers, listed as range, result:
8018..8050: 1.247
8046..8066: 1.043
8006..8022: 0.9546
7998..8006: 0.8894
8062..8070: 0.9787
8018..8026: 0.8514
